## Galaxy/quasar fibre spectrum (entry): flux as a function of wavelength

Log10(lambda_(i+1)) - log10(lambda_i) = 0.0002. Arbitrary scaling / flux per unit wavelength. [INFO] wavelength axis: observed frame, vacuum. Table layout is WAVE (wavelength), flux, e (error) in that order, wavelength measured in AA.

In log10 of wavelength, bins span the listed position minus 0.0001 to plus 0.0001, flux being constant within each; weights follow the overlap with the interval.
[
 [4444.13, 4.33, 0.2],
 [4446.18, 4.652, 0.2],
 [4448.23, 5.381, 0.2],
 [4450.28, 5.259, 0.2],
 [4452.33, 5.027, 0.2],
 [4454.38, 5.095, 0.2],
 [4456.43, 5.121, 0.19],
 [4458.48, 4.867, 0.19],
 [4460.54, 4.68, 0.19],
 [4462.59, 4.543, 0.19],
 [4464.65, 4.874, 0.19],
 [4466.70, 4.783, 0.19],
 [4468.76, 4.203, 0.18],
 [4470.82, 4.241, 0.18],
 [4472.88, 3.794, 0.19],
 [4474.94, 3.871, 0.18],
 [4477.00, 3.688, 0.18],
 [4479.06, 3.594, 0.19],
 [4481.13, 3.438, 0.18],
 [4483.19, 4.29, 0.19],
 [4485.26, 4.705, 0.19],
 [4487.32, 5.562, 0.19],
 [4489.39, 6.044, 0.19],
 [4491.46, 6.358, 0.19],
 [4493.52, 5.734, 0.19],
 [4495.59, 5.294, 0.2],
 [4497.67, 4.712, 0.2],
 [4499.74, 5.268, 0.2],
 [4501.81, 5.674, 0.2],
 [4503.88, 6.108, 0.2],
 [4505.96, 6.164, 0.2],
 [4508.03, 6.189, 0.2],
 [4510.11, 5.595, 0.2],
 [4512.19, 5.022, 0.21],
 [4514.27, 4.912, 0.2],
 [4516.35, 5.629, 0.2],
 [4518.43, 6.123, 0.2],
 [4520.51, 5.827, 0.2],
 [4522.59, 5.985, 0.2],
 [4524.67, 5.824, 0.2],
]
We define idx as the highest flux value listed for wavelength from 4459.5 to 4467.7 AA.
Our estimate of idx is 4.874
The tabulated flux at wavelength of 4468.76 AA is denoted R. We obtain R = 4.203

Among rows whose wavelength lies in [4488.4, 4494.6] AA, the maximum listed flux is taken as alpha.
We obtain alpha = 6.358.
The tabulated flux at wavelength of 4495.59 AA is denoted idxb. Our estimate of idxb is 5.294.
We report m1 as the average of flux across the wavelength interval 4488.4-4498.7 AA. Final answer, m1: 5.63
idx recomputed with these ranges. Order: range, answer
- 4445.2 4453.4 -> 5.381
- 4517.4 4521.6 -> 6.123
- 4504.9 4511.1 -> 6.189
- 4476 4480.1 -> 3.688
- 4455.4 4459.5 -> 5.121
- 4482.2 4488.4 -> 5.562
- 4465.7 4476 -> 4.783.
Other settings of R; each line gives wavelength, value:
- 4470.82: 4.241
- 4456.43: 5.121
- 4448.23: 5.381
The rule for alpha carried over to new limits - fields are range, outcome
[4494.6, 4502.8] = 5.674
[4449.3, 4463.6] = 5.259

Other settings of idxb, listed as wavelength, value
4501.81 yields 5.674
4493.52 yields 5.734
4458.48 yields 4.867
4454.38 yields 5.095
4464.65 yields 4.874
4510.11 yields 5.595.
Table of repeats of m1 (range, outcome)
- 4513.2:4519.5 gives 5.55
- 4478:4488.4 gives 4.32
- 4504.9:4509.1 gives 6.17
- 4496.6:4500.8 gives 4.99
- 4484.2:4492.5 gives 5.67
